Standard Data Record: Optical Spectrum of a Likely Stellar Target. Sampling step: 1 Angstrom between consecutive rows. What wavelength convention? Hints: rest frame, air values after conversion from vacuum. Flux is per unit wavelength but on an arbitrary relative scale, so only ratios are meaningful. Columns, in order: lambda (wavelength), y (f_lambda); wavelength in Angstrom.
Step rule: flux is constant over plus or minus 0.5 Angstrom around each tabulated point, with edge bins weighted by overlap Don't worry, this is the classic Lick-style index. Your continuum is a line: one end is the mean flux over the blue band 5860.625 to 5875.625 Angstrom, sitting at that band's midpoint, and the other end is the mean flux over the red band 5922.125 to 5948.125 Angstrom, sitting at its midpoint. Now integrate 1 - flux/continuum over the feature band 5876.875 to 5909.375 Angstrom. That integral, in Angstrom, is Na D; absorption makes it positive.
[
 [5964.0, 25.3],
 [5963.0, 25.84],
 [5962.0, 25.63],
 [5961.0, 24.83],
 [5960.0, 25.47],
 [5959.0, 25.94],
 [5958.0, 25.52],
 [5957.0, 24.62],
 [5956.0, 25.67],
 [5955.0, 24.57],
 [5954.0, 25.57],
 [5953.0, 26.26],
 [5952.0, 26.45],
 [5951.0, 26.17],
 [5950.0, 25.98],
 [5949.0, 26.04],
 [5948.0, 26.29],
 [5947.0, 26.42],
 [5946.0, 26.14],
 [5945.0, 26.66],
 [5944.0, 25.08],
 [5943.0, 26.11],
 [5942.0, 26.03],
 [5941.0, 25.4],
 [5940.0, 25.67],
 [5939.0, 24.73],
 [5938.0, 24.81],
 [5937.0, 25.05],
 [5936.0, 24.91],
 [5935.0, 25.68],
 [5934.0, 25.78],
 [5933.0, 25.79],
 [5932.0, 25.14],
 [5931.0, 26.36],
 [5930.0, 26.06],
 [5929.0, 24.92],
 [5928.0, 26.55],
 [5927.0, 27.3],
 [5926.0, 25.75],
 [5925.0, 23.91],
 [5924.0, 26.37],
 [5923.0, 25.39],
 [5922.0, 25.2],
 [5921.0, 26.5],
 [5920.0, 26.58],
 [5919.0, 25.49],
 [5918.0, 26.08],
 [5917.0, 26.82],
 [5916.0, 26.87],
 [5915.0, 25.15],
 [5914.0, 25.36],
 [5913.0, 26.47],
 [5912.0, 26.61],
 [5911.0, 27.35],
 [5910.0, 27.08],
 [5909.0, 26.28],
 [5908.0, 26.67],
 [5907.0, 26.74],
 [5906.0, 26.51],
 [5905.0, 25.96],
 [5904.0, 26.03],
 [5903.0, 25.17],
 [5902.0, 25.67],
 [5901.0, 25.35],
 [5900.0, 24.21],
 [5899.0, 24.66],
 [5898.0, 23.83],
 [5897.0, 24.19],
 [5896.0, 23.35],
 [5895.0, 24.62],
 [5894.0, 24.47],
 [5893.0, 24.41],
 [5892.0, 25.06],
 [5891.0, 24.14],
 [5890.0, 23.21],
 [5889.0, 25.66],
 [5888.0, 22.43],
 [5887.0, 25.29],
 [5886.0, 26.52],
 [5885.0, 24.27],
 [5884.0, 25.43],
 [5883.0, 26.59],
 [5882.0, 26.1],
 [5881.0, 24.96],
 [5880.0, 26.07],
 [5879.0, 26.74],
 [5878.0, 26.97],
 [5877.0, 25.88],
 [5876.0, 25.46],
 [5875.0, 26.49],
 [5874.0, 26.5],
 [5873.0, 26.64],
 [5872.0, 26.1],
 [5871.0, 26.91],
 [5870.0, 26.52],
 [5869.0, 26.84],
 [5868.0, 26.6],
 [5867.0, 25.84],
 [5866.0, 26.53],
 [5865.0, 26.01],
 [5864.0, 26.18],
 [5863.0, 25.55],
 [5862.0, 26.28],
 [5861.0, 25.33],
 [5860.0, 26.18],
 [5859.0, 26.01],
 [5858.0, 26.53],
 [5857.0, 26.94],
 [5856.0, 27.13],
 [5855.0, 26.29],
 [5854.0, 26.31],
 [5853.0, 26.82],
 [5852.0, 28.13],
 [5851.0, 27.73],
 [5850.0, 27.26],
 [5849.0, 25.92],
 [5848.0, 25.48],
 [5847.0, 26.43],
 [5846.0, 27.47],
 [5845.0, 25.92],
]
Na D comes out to 1.02 Angstrom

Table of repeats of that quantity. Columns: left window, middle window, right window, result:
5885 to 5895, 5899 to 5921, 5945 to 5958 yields -0.97 Angstrom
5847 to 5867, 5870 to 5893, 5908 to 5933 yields 0.61 Angstrom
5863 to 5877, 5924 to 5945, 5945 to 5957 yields 0.33 Angstrom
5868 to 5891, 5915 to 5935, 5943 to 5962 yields -0.11 Angstrom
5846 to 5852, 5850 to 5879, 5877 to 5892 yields -0.37 Angstrom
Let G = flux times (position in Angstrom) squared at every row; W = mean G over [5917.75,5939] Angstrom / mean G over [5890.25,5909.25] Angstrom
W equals 1.0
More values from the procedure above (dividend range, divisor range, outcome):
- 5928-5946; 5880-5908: 1.04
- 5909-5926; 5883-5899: 1.07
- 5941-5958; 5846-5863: 1.01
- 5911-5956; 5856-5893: 1.02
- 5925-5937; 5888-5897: 1.07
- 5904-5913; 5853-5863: 1.03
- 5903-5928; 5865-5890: 1.02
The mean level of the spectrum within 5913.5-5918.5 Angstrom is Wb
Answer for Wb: 26.1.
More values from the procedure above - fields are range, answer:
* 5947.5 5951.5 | 26.1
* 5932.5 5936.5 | 25.5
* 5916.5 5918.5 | 26.4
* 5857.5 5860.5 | 26.2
